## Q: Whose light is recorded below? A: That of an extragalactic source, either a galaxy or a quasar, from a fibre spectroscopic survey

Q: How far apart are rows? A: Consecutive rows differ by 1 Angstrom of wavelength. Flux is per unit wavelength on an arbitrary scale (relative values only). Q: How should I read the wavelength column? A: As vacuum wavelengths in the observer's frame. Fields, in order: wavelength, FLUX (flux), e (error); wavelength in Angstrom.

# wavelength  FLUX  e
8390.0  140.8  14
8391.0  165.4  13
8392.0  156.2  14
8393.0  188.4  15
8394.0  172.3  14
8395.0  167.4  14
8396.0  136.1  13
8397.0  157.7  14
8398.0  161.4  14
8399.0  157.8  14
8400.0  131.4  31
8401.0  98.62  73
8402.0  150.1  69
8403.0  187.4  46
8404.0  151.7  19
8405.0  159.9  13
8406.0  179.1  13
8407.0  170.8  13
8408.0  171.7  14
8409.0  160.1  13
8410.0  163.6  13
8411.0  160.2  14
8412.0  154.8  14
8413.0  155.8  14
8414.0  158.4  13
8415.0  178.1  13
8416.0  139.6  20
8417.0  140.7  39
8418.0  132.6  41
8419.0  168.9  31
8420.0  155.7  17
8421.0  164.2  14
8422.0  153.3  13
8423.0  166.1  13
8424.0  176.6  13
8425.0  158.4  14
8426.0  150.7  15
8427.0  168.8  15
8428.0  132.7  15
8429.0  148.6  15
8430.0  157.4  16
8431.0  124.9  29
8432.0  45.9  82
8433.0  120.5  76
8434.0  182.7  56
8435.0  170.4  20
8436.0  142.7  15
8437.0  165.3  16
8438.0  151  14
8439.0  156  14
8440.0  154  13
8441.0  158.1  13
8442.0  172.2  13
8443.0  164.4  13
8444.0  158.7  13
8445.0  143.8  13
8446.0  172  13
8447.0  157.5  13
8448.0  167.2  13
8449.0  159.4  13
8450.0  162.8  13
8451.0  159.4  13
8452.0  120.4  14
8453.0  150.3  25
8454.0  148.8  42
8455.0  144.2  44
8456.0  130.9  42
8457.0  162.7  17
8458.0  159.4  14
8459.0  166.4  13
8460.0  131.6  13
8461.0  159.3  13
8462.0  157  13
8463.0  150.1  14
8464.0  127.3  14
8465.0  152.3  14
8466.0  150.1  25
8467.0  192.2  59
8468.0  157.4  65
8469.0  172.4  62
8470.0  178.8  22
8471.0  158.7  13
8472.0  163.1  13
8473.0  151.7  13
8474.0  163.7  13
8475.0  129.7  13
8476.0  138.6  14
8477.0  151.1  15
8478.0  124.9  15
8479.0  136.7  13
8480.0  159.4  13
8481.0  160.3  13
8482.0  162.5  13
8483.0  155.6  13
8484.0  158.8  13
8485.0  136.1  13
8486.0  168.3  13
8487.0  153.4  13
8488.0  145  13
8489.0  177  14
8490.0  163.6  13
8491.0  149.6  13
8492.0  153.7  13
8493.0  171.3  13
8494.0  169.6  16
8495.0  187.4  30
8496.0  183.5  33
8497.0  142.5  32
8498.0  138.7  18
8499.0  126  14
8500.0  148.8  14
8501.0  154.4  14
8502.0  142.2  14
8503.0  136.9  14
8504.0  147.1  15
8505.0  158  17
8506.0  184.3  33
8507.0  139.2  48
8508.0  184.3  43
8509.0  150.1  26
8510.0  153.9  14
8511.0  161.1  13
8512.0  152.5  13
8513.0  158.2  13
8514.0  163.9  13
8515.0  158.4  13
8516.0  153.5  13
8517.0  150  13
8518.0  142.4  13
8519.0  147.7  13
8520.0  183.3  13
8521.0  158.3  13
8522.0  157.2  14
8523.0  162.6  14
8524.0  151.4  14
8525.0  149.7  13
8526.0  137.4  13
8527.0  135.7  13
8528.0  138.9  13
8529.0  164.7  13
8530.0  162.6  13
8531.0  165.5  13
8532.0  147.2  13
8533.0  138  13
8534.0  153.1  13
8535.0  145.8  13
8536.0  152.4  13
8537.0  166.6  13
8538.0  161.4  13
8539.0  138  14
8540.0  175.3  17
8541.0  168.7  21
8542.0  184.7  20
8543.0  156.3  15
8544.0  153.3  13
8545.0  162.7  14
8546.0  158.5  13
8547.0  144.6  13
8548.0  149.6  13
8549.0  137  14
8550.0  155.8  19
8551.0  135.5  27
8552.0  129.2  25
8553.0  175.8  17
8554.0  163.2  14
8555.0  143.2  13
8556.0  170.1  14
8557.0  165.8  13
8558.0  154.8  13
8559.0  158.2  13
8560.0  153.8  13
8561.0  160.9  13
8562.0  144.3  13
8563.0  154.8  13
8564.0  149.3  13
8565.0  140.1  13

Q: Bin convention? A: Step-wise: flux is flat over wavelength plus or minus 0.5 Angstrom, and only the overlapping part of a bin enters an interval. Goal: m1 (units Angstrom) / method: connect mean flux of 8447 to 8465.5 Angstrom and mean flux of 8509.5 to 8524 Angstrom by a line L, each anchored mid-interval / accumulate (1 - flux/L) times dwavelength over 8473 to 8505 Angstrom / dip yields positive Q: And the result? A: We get 0.3 Angstrom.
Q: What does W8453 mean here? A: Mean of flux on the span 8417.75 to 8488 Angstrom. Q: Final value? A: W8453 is 153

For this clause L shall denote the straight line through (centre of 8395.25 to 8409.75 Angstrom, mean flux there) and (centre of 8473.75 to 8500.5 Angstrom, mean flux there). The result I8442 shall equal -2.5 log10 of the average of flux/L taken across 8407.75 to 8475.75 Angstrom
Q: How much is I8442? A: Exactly 0.01 mag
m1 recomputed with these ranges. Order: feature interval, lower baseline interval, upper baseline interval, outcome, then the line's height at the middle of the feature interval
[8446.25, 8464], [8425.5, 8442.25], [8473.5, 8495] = -0.21 Angstrom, 150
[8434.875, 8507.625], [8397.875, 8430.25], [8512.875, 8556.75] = 0.30 Angstrom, 156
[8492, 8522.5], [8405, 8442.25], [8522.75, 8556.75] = -0.54 Angstrom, 154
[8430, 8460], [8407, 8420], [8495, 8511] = 1.10 Angstrom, 156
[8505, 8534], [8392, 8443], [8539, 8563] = 0.07 Angstrom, 156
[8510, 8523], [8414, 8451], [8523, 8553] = -0.36 Angstrom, 153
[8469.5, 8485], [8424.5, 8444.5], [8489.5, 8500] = 0.31 Angstrom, 156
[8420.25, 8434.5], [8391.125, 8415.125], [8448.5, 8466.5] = 0.77 Angstrom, 155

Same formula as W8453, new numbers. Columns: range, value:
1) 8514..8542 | 155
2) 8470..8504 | 154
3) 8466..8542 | 156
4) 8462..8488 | 154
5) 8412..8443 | 152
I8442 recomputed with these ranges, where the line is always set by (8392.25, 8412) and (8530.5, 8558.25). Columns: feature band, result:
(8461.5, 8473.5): -0.013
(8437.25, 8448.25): -0.010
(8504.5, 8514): -0.028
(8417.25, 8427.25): -0.002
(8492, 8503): 0.009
